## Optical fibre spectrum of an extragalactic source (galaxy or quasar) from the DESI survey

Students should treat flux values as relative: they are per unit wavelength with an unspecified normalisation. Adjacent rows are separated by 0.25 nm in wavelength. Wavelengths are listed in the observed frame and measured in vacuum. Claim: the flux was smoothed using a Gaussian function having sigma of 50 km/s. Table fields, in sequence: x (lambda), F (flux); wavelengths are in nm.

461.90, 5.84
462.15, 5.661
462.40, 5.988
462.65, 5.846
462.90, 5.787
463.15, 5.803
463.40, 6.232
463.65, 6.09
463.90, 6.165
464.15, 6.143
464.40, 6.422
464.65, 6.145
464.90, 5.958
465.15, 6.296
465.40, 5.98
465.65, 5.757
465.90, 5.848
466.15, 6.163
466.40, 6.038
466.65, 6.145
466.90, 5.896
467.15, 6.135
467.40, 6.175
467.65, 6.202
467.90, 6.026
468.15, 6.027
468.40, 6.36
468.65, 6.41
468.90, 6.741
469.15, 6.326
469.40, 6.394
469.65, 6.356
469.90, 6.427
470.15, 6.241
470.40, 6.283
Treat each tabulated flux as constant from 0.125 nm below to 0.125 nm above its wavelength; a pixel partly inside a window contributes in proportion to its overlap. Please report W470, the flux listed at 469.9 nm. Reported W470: 6.427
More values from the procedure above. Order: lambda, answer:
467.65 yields 6.202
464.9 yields 5.958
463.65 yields 6.09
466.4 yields 6.038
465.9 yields 5.848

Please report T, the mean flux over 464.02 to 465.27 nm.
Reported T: 6.19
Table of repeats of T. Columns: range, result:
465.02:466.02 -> 5.97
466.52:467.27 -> 6.06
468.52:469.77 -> 6.45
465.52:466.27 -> 5.92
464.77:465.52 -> 6.08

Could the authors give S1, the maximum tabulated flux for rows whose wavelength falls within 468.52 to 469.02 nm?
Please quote 6.741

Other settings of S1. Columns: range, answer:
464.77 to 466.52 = 6.296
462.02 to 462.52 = 5.988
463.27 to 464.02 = 6.232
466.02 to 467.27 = 6.163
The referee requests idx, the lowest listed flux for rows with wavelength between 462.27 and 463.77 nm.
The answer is 5.787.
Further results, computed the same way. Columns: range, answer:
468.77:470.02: 6.326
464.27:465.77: 5.757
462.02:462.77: 5.661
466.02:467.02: 5.896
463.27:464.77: 6.09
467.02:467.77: 6.135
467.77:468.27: 6.026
